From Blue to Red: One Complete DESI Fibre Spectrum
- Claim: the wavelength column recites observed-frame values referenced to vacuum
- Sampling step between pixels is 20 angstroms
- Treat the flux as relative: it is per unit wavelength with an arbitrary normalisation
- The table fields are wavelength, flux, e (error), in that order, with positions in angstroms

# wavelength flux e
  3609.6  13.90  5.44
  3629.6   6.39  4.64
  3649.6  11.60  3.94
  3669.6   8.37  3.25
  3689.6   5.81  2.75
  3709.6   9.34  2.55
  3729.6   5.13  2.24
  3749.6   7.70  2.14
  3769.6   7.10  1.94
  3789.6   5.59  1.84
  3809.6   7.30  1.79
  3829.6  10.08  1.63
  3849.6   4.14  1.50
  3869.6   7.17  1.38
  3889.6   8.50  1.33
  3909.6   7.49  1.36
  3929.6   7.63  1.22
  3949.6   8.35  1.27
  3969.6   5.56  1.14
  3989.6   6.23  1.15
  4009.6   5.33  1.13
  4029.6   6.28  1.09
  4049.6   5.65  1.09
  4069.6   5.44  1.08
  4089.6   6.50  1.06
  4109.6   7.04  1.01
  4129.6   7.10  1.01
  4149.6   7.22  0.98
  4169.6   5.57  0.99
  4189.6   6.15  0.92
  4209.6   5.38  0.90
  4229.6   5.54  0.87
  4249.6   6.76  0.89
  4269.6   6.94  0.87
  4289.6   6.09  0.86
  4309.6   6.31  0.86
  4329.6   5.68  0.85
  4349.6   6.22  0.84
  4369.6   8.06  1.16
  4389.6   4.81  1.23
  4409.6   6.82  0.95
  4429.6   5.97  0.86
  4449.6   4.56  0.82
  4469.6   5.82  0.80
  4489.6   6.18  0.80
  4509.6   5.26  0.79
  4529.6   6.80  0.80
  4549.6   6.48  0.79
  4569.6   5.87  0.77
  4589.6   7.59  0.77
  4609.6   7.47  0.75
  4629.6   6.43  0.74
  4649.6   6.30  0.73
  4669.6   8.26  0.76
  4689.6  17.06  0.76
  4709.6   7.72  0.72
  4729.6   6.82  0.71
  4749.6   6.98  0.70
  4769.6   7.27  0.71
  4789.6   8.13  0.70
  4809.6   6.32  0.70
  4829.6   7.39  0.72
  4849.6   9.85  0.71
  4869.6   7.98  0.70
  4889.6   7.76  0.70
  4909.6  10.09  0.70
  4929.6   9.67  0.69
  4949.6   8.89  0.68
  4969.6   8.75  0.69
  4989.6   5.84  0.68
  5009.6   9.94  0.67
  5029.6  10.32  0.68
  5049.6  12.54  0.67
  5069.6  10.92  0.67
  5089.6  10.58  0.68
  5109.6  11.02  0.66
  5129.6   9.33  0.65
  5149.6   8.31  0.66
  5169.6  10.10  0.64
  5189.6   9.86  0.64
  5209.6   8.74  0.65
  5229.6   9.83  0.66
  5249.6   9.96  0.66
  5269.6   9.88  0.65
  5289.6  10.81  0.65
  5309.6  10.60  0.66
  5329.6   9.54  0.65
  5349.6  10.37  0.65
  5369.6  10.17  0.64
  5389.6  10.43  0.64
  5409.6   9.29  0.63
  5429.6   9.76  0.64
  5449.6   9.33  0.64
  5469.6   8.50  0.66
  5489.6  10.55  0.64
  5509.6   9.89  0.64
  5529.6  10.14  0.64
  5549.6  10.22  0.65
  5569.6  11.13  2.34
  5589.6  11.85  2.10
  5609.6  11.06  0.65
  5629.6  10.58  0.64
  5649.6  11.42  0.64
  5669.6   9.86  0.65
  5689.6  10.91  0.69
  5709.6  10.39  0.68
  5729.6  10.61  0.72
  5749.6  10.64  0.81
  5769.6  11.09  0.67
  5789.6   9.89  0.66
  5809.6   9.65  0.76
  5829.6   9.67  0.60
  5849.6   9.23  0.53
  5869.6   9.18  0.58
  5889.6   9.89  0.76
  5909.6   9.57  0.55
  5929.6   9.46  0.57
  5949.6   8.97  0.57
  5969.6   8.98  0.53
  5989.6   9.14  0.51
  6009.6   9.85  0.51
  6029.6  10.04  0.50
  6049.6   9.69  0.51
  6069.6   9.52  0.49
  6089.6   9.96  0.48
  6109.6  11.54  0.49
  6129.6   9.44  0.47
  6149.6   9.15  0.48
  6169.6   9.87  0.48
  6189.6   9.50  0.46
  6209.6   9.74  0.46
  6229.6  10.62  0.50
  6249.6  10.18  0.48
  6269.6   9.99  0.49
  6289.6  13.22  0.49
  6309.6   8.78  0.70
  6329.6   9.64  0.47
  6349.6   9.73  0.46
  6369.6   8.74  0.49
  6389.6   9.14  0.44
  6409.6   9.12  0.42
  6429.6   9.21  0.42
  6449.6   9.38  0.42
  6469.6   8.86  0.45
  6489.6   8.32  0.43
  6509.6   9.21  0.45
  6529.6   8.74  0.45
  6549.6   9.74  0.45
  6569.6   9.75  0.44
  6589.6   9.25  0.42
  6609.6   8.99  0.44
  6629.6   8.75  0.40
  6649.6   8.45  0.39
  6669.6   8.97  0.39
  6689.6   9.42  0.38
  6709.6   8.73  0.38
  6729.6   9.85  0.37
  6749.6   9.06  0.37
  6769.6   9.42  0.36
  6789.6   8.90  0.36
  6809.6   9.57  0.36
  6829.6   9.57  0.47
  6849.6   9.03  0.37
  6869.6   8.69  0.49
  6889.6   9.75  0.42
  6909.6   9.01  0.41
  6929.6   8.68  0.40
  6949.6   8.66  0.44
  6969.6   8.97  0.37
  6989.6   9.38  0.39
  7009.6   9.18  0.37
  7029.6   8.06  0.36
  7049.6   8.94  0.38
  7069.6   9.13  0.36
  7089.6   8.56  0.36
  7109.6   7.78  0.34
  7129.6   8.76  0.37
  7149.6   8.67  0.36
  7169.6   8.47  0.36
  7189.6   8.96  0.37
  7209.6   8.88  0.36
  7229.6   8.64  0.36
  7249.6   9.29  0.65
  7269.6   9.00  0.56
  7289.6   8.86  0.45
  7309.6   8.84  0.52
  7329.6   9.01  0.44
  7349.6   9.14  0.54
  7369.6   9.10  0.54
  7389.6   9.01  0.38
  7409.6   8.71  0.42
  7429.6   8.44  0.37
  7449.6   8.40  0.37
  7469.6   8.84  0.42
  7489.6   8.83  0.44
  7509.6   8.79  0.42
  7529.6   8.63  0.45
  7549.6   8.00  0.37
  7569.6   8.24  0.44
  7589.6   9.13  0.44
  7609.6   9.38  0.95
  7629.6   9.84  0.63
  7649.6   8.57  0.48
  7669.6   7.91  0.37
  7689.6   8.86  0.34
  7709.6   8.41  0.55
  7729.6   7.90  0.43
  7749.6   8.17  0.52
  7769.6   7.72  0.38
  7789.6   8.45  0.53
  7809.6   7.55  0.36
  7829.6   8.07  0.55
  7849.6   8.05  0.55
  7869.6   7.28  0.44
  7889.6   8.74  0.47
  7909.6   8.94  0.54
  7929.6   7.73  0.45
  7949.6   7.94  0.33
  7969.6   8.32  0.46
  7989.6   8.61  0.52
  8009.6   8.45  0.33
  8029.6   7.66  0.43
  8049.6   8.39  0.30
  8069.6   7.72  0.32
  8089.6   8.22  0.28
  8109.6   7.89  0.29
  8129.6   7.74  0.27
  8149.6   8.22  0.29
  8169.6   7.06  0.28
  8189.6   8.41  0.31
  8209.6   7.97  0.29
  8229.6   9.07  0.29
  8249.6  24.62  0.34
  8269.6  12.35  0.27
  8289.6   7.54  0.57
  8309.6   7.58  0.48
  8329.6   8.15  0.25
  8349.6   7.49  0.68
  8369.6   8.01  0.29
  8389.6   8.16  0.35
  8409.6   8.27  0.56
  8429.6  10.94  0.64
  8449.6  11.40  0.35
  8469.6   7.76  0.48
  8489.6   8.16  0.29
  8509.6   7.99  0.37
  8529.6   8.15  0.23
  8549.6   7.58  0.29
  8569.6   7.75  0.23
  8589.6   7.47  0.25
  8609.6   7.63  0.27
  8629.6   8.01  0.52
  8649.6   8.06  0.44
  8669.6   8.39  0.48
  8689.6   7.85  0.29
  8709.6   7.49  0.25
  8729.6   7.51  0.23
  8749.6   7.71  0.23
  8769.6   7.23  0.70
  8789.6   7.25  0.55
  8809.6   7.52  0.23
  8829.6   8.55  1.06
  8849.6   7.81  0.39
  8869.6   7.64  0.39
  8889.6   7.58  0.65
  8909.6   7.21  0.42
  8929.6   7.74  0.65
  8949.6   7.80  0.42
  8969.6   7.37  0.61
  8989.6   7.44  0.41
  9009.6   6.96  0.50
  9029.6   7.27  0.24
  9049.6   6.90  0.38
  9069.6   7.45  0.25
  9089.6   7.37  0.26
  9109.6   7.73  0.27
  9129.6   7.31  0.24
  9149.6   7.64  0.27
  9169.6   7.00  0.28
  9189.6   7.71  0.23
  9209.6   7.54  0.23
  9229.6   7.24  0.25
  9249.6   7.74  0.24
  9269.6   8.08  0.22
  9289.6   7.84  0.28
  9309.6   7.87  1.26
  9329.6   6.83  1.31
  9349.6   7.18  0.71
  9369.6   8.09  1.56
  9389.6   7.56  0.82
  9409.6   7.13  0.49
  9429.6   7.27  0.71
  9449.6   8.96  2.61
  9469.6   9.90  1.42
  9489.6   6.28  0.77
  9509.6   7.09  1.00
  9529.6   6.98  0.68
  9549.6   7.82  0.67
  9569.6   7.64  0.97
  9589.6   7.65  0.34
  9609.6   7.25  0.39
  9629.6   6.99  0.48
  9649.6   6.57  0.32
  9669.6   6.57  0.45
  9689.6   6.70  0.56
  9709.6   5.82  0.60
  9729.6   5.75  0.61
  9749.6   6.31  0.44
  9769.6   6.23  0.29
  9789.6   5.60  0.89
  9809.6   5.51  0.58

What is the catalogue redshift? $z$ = 0.26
